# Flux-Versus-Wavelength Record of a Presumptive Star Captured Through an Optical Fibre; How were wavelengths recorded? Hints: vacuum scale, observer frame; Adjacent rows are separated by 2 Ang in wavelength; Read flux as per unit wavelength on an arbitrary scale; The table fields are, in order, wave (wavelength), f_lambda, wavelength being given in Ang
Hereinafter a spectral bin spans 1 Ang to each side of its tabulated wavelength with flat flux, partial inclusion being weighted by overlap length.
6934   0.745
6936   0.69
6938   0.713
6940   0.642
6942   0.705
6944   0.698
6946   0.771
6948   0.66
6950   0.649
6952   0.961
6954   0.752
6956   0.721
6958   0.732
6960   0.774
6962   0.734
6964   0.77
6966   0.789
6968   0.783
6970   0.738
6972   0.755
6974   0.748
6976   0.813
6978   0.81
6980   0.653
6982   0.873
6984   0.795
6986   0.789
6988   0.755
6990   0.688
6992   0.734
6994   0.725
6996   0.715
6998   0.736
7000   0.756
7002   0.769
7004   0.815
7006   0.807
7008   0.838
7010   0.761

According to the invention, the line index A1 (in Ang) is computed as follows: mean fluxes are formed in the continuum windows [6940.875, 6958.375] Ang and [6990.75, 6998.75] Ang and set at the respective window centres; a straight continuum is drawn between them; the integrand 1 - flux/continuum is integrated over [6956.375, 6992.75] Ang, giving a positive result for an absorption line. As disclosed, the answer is -1.5 Ang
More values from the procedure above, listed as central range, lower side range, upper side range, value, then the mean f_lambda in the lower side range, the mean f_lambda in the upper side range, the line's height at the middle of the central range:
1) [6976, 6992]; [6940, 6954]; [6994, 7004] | -0.5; 0.734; 0.749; 0.745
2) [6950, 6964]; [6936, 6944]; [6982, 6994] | -1.1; 0.688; 0.76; 0.714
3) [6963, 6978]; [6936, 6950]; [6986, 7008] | -1.0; 0.694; 0.756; 0.725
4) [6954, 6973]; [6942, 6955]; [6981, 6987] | 0.5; 0.745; 0.819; 0.776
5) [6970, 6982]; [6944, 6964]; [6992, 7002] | -0.3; 0.749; 0.737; 0.743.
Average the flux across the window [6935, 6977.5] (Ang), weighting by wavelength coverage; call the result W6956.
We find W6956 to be 0.744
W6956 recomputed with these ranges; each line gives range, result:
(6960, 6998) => 0.759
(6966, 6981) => 0.759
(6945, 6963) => 0.75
